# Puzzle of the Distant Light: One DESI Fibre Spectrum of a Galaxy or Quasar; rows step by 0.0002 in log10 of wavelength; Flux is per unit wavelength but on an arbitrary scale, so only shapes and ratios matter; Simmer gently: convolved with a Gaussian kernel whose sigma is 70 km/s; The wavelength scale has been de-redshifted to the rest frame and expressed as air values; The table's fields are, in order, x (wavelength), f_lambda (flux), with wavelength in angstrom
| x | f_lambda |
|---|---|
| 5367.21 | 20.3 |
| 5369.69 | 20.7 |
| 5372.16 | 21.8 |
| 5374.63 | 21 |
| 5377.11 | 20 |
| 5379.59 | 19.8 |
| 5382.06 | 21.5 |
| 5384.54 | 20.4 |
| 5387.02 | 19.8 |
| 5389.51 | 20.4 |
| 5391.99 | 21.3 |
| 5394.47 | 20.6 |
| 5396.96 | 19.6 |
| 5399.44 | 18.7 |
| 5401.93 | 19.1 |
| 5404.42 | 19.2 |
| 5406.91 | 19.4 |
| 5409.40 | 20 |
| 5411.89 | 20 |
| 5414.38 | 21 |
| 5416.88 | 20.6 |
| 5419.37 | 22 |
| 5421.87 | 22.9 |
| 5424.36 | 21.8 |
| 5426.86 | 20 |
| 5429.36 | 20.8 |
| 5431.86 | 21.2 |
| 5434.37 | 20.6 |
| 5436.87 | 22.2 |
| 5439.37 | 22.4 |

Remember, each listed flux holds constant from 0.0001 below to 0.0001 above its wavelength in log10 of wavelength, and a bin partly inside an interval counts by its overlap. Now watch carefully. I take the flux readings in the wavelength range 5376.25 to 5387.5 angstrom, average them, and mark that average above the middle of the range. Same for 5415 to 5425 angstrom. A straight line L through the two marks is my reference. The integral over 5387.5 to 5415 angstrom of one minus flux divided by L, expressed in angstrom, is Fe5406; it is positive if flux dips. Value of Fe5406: 1.5 angstrom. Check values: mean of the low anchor 20.4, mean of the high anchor 21.8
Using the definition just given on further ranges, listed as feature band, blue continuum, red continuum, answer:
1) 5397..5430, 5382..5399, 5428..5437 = 0.57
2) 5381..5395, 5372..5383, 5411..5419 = 0.04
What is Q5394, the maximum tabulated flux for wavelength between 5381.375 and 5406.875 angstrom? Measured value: 21.5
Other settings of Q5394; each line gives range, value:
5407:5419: 21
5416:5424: 22.9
